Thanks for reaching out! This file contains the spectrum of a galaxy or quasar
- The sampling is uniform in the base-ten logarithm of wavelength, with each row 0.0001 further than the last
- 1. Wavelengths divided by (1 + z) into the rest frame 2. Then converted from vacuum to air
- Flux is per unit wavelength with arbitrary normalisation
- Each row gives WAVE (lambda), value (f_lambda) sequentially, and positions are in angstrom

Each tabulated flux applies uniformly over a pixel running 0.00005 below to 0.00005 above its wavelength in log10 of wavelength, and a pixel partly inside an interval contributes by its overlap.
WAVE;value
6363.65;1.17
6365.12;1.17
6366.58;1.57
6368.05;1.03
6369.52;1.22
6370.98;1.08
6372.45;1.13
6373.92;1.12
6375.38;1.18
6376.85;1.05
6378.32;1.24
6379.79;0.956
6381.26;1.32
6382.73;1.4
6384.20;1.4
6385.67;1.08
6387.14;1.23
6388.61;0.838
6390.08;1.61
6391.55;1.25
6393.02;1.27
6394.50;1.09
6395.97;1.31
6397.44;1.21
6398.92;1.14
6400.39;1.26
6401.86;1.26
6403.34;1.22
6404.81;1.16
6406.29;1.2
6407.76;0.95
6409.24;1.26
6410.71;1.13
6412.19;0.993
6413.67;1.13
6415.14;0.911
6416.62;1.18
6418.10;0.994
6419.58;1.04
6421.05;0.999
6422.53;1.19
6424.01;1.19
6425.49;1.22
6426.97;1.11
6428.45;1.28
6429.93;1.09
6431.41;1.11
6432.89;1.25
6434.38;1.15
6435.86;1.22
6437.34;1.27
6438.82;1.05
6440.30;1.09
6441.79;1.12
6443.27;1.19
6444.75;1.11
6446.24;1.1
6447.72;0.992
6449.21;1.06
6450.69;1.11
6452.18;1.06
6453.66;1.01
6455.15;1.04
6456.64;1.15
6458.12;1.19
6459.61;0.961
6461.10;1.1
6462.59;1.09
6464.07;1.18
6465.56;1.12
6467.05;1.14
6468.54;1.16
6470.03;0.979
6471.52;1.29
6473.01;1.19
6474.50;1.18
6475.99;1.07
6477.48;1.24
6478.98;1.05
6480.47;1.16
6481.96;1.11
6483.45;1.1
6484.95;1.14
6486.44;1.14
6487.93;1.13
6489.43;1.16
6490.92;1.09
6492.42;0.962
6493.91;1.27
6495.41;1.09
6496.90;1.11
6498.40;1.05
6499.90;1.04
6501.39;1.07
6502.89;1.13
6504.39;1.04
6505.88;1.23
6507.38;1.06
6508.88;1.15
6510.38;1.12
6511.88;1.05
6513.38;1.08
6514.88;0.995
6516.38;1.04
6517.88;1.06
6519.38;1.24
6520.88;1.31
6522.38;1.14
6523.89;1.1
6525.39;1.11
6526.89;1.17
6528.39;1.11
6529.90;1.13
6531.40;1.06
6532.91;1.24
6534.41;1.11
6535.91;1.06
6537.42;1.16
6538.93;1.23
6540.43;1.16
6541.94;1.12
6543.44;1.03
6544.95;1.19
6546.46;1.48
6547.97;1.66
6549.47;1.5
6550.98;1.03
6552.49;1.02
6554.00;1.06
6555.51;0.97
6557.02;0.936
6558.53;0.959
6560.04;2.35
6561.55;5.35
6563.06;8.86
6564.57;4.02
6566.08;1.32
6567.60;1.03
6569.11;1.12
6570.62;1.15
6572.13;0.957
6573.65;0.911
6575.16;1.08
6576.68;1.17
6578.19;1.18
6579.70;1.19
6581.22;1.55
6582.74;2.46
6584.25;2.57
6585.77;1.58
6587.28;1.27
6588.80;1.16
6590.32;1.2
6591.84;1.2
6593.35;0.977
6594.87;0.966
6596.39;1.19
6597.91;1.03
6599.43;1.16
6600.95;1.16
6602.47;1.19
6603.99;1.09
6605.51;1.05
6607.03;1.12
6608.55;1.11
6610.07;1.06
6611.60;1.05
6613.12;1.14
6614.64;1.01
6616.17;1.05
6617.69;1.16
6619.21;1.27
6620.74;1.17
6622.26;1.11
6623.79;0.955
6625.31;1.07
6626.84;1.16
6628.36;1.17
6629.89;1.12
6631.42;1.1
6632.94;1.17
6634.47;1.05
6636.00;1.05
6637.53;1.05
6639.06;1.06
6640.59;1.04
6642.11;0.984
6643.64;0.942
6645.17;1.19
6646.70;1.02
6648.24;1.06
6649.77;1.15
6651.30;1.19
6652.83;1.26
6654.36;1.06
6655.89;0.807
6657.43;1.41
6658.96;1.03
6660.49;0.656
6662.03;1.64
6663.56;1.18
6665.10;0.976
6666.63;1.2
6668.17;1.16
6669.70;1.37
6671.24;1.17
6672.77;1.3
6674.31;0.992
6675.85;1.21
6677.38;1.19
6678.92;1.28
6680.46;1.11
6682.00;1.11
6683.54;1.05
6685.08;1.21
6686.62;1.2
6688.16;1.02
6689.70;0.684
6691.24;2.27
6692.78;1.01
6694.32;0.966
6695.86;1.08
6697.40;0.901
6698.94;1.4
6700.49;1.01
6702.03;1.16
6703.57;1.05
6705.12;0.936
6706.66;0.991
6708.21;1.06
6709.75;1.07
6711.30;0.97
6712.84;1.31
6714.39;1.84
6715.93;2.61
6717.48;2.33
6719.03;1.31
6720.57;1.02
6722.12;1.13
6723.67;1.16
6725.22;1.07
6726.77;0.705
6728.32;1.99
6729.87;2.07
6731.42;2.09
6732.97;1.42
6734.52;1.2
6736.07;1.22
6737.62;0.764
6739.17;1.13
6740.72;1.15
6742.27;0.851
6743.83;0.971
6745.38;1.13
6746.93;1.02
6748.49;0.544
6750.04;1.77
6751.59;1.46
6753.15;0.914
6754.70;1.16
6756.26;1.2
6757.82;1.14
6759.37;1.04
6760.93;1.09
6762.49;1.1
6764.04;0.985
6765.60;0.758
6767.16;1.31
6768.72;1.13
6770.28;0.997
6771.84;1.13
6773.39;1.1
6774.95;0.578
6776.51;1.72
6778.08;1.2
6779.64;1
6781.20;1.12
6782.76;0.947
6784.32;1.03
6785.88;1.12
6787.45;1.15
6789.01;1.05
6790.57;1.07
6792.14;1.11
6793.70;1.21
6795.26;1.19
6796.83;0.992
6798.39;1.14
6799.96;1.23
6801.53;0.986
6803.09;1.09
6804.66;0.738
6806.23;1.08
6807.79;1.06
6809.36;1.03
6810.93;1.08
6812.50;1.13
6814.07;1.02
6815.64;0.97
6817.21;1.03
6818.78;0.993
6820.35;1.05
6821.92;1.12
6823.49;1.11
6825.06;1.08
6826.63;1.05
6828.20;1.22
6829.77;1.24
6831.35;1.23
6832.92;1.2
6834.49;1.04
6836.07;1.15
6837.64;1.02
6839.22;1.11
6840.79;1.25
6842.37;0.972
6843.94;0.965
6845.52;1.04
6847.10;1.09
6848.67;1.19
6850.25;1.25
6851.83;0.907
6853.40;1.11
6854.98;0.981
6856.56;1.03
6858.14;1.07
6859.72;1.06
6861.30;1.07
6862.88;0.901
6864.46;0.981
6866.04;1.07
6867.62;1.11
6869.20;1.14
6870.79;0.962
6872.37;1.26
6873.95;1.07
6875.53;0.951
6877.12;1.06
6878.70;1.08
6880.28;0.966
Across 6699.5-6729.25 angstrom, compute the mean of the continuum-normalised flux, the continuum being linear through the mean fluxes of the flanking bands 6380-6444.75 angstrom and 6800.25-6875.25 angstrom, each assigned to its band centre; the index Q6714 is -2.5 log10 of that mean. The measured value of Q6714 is -0.19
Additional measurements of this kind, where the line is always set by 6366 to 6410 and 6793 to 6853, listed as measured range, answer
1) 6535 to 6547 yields -0.01 mag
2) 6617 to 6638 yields 0.02 mag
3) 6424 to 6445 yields 0.02 mag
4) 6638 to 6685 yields 0.00 mag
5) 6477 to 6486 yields 0.04 mag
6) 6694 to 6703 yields 0.03 mag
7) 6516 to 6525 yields 0.01 mag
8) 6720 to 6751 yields -0.11 mag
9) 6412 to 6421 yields 0.15 mag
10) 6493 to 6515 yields 0.07 mag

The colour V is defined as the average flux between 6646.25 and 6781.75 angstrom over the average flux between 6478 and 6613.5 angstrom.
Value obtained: 0.88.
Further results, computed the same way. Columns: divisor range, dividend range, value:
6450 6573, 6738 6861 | 0.82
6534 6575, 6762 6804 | 0.63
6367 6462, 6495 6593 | 1.25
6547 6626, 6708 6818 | 0.79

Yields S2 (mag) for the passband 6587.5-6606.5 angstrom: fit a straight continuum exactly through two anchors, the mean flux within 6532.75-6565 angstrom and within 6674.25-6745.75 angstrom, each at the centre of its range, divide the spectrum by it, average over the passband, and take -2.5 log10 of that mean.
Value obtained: 0.45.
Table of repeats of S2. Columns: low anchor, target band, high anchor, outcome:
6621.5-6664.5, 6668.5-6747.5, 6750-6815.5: -0.14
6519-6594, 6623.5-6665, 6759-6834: 0.25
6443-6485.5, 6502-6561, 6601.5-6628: -0.07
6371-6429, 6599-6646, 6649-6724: 0.10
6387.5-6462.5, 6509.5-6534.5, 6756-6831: 0.00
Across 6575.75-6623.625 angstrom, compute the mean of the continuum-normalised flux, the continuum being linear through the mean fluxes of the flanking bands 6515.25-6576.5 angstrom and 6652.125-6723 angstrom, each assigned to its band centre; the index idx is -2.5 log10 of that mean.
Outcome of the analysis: 0.14 mag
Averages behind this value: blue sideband 1.53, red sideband 1.21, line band 1.24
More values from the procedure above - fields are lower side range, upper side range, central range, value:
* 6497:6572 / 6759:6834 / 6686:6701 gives 0.07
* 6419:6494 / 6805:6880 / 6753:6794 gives -0.01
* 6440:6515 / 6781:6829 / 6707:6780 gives -0.14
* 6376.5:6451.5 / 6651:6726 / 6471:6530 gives 0.05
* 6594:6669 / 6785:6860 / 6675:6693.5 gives -0.09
